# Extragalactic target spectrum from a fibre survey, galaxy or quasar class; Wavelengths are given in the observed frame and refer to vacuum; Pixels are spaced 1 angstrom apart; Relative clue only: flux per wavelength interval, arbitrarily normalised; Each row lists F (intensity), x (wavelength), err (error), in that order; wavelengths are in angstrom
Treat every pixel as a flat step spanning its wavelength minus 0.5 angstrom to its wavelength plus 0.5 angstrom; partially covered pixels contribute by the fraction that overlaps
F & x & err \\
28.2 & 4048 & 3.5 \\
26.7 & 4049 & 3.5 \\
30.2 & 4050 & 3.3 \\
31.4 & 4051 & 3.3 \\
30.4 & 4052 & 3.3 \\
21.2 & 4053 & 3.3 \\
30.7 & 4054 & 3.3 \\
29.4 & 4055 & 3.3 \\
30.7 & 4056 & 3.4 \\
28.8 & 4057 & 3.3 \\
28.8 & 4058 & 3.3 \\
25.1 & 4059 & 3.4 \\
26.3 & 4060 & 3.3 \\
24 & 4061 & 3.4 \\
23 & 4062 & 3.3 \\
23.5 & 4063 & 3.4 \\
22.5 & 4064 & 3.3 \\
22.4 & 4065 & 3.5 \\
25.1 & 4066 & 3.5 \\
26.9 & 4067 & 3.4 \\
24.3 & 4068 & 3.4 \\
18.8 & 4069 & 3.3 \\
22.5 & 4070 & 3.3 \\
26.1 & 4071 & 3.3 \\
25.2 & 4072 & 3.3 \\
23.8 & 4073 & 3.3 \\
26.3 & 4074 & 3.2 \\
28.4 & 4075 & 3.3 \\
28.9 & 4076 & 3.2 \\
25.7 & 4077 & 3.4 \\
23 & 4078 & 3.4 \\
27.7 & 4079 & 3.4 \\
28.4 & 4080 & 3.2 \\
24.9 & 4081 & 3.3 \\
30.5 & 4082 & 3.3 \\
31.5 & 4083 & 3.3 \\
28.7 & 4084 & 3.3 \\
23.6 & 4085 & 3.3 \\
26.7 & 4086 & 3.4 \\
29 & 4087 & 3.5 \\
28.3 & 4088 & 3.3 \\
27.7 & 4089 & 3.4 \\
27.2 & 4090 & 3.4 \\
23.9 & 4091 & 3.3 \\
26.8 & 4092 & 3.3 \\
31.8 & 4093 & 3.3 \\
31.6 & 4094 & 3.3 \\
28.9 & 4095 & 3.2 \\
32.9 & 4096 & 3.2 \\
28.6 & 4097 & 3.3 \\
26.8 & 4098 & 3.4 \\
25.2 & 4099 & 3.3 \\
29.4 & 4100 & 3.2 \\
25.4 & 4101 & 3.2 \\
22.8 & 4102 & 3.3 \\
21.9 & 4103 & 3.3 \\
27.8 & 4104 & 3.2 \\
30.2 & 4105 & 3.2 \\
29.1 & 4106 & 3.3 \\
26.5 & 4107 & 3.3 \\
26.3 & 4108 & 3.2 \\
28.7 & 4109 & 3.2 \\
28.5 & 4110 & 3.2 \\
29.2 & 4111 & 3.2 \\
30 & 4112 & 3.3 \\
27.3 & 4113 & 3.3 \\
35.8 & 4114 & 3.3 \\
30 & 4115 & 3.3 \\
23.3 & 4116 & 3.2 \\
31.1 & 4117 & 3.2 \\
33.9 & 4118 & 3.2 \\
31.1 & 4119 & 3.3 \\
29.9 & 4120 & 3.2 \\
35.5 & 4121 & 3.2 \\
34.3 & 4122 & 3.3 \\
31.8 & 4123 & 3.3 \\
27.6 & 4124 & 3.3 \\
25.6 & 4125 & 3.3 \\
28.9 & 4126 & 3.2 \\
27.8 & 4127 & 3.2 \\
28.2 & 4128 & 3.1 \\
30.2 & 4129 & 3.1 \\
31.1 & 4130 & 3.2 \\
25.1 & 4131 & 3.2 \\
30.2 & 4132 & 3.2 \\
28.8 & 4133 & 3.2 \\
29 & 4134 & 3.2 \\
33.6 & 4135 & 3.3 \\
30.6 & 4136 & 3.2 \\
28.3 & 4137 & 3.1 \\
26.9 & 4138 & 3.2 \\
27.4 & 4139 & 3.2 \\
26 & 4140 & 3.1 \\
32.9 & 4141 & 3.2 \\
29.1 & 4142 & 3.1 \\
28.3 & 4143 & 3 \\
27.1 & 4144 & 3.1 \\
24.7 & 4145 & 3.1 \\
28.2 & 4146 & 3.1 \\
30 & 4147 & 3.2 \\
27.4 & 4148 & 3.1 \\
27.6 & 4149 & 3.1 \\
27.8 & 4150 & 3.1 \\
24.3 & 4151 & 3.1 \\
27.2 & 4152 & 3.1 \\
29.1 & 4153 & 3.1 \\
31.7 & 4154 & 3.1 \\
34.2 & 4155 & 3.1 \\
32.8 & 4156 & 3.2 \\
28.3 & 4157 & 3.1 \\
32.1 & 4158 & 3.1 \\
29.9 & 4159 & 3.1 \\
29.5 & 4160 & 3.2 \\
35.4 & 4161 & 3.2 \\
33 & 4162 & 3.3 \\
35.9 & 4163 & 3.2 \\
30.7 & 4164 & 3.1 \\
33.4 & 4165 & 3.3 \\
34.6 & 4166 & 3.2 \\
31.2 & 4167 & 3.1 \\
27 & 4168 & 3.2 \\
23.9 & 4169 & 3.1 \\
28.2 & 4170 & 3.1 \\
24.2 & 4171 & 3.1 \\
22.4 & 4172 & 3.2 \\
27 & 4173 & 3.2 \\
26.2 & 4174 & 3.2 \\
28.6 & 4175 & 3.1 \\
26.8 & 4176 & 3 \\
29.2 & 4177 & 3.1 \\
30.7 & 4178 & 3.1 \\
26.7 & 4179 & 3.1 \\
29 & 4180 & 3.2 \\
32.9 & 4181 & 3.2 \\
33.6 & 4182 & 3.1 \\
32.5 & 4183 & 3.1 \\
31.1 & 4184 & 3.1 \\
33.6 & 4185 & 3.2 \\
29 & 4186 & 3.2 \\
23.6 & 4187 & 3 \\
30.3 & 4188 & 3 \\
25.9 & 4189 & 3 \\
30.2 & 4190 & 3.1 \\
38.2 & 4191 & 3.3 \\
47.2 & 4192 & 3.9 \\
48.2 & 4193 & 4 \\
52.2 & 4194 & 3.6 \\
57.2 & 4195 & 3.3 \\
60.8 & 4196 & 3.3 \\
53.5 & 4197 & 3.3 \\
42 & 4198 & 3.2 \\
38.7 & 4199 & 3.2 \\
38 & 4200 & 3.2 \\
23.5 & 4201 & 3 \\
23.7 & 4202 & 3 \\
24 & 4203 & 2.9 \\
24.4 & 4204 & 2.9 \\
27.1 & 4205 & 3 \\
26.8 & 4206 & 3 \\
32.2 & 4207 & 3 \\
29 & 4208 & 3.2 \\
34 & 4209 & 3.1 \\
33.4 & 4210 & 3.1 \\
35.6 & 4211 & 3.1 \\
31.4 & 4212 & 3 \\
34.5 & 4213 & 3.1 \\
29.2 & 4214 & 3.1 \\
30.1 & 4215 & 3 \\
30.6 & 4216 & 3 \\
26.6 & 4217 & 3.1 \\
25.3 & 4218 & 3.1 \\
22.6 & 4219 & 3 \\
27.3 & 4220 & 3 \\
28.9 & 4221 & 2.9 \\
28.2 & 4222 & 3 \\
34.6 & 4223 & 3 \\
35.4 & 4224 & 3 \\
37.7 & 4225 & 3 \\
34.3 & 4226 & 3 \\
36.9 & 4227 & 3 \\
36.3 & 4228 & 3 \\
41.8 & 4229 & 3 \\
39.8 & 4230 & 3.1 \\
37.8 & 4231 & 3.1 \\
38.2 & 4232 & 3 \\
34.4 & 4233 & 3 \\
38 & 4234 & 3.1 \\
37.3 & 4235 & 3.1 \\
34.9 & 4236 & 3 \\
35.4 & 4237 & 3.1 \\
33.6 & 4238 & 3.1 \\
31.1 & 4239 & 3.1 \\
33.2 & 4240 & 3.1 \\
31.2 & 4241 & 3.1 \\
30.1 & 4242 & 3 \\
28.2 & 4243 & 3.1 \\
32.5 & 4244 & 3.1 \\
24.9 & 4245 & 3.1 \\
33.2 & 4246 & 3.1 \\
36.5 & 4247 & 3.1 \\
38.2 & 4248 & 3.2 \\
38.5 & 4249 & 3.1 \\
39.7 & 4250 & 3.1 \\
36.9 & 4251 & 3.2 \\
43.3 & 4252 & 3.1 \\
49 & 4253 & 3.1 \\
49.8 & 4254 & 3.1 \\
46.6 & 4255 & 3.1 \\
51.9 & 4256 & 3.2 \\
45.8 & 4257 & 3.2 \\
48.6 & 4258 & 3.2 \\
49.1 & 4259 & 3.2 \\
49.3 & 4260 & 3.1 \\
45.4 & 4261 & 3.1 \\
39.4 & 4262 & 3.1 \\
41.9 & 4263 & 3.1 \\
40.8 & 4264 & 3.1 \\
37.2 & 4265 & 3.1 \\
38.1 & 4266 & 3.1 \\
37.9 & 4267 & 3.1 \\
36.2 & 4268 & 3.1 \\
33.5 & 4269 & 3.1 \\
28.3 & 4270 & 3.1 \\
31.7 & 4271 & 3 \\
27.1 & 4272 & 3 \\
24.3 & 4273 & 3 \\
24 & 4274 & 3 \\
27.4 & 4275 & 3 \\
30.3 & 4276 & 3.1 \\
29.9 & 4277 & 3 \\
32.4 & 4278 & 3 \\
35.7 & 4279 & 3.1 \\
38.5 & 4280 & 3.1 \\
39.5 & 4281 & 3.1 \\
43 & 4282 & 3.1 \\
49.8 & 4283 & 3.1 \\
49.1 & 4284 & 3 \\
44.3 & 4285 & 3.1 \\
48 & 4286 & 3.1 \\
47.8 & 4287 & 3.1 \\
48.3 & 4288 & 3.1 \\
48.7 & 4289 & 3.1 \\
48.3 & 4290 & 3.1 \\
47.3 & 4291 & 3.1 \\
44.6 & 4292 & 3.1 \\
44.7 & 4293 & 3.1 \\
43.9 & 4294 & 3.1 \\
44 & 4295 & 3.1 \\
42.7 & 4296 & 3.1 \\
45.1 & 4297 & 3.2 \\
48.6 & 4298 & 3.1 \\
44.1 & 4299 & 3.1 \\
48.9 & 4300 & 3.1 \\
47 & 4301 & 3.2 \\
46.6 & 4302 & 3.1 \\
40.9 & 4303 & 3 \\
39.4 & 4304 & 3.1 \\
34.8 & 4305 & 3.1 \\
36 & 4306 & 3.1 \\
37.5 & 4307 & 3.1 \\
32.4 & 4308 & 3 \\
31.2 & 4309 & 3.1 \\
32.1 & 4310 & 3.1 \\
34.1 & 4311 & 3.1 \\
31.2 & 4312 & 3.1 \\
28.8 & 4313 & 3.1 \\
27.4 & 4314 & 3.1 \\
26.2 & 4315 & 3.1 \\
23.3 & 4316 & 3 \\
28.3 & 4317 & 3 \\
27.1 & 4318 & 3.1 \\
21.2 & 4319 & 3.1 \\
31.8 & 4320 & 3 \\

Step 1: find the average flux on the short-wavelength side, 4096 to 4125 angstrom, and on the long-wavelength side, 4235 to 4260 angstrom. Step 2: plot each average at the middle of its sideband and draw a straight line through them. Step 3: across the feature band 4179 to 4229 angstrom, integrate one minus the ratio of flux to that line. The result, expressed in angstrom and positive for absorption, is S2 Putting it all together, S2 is 2.5 angstrom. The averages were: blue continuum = 28.9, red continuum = 38.6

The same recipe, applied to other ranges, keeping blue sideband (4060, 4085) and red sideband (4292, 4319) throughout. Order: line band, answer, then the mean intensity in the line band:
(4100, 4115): -0.4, 27.9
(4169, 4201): -3.4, 34.4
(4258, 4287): -2.1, 37.9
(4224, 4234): -1.3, 37.4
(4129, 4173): 0.1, 29.3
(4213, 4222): 1.3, 28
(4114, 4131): -1.3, 30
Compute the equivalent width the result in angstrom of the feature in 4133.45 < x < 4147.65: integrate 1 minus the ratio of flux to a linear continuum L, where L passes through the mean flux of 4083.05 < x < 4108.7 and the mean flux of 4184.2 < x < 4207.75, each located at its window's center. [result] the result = 1.18 angstrom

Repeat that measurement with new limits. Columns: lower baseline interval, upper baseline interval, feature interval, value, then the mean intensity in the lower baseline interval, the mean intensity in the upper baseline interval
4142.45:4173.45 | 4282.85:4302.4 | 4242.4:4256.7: 0.6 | 29.3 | 46.5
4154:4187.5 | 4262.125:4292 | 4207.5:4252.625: 1.4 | 29.9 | 38.4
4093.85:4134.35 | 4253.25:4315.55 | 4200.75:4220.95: 3.7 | 28.9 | 39.8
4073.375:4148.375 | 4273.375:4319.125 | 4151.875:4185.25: 1.6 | 28.5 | 38.5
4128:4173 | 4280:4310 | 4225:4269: 0.2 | 29.3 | 43.4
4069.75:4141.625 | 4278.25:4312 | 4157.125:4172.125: 1.1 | 28.3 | 42.4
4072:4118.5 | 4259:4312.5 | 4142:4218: 3.3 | 27.9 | 39.6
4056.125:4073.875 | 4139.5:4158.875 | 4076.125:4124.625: -3.6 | 24.7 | 28.9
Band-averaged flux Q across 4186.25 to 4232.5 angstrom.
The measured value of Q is 34.5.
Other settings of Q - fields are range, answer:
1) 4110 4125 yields 30.5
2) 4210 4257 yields 35.1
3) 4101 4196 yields 30.4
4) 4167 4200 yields 34.1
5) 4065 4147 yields 28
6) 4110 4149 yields 29.3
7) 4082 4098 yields 28.5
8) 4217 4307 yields 38.5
